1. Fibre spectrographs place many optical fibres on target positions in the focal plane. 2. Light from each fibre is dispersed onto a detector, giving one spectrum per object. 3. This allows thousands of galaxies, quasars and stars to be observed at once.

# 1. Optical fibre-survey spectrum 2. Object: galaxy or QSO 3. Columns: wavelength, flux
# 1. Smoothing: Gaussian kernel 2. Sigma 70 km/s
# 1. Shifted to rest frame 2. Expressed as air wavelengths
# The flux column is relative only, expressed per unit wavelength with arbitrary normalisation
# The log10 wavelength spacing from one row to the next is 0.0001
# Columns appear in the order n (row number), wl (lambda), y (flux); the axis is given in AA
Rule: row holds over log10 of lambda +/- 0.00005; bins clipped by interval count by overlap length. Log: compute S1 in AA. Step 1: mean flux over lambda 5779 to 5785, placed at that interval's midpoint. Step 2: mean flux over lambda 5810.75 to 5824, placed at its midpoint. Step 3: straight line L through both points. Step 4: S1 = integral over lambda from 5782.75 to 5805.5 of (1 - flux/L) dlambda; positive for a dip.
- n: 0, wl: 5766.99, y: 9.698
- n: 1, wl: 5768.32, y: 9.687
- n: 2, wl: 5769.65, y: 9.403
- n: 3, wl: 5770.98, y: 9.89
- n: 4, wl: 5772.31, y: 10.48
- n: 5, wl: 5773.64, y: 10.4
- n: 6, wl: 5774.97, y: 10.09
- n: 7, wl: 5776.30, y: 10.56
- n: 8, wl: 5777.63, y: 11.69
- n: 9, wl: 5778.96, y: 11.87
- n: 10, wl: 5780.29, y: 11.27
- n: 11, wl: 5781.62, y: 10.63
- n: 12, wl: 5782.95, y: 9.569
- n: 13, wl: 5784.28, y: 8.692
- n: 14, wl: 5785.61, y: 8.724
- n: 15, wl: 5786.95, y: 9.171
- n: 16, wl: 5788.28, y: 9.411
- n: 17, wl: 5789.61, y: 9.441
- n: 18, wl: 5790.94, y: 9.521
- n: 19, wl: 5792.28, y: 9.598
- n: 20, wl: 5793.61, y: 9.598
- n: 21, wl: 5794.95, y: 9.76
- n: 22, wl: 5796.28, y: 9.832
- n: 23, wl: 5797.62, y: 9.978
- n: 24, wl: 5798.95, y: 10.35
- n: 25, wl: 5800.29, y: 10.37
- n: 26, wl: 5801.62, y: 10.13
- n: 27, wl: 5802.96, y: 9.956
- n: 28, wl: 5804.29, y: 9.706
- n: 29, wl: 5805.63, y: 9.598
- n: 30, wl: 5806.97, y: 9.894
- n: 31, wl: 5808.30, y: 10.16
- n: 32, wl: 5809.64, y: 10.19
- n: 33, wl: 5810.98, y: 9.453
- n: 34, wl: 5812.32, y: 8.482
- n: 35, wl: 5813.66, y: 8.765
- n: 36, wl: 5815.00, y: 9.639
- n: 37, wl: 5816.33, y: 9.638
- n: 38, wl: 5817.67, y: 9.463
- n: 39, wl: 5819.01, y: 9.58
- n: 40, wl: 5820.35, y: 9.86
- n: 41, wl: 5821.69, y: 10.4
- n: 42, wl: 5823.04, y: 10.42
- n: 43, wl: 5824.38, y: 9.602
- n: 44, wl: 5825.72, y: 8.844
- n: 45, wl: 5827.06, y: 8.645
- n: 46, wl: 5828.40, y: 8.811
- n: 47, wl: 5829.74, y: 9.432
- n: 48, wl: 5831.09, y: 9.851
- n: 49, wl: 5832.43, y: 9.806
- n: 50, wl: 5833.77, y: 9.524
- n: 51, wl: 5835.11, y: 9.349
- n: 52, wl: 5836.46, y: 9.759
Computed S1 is 0.8 AA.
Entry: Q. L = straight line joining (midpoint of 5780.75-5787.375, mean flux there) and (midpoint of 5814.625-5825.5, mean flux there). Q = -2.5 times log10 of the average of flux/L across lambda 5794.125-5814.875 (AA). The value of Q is -0.02 mag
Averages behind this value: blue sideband 9.42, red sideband 9.79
